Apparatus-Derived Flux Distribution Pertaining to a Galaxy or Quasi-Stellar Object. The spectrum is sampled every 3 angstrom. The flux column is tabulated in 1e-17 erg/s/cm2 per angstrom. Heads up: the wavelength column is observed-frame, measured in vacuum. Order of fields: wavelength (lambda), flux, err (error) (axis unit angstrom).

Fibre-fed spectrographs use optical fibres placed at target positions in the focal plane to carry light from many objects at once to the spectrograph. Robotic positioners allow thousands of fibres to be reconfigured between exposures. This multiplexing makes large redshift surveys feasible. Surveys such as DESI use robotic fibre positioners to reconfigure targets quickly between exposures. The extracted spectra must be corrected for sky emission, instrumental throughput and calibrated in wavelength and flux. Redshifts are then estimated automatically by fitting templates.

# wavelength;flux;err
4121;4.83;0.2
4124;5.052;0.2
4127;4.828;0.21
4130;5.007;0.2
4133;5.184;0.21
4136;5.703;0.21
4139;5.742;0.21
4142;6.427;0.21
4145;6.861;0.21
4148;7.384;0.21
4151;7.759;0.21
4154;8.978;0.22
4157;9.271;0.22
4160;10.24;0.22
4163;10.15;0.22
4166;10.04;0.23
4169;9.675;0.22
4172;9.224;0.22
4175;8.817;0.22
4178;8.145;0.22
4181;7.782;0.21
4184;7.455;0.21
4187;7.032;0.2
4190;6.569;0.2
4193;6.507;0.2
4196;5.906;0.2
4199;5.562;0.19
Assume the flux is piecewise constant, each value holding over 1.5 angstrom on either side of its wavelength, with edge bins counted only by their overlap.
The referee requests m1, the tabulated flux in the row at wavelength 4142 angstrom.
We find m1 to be 6.427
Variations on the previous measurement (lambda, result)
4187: 7.032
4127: 4.828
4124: 5.052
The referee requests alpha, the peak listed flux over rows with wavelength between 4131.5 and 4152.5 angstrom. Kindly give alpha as 7.759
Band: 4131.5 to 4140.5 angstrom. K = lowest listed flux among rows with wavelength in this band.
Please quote 5.184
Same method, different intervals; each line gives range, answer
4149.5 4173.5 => 7.759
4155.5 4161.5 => 9.271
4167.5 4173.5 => 9.224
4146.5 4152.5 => 7.384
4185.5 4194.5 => 6.507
